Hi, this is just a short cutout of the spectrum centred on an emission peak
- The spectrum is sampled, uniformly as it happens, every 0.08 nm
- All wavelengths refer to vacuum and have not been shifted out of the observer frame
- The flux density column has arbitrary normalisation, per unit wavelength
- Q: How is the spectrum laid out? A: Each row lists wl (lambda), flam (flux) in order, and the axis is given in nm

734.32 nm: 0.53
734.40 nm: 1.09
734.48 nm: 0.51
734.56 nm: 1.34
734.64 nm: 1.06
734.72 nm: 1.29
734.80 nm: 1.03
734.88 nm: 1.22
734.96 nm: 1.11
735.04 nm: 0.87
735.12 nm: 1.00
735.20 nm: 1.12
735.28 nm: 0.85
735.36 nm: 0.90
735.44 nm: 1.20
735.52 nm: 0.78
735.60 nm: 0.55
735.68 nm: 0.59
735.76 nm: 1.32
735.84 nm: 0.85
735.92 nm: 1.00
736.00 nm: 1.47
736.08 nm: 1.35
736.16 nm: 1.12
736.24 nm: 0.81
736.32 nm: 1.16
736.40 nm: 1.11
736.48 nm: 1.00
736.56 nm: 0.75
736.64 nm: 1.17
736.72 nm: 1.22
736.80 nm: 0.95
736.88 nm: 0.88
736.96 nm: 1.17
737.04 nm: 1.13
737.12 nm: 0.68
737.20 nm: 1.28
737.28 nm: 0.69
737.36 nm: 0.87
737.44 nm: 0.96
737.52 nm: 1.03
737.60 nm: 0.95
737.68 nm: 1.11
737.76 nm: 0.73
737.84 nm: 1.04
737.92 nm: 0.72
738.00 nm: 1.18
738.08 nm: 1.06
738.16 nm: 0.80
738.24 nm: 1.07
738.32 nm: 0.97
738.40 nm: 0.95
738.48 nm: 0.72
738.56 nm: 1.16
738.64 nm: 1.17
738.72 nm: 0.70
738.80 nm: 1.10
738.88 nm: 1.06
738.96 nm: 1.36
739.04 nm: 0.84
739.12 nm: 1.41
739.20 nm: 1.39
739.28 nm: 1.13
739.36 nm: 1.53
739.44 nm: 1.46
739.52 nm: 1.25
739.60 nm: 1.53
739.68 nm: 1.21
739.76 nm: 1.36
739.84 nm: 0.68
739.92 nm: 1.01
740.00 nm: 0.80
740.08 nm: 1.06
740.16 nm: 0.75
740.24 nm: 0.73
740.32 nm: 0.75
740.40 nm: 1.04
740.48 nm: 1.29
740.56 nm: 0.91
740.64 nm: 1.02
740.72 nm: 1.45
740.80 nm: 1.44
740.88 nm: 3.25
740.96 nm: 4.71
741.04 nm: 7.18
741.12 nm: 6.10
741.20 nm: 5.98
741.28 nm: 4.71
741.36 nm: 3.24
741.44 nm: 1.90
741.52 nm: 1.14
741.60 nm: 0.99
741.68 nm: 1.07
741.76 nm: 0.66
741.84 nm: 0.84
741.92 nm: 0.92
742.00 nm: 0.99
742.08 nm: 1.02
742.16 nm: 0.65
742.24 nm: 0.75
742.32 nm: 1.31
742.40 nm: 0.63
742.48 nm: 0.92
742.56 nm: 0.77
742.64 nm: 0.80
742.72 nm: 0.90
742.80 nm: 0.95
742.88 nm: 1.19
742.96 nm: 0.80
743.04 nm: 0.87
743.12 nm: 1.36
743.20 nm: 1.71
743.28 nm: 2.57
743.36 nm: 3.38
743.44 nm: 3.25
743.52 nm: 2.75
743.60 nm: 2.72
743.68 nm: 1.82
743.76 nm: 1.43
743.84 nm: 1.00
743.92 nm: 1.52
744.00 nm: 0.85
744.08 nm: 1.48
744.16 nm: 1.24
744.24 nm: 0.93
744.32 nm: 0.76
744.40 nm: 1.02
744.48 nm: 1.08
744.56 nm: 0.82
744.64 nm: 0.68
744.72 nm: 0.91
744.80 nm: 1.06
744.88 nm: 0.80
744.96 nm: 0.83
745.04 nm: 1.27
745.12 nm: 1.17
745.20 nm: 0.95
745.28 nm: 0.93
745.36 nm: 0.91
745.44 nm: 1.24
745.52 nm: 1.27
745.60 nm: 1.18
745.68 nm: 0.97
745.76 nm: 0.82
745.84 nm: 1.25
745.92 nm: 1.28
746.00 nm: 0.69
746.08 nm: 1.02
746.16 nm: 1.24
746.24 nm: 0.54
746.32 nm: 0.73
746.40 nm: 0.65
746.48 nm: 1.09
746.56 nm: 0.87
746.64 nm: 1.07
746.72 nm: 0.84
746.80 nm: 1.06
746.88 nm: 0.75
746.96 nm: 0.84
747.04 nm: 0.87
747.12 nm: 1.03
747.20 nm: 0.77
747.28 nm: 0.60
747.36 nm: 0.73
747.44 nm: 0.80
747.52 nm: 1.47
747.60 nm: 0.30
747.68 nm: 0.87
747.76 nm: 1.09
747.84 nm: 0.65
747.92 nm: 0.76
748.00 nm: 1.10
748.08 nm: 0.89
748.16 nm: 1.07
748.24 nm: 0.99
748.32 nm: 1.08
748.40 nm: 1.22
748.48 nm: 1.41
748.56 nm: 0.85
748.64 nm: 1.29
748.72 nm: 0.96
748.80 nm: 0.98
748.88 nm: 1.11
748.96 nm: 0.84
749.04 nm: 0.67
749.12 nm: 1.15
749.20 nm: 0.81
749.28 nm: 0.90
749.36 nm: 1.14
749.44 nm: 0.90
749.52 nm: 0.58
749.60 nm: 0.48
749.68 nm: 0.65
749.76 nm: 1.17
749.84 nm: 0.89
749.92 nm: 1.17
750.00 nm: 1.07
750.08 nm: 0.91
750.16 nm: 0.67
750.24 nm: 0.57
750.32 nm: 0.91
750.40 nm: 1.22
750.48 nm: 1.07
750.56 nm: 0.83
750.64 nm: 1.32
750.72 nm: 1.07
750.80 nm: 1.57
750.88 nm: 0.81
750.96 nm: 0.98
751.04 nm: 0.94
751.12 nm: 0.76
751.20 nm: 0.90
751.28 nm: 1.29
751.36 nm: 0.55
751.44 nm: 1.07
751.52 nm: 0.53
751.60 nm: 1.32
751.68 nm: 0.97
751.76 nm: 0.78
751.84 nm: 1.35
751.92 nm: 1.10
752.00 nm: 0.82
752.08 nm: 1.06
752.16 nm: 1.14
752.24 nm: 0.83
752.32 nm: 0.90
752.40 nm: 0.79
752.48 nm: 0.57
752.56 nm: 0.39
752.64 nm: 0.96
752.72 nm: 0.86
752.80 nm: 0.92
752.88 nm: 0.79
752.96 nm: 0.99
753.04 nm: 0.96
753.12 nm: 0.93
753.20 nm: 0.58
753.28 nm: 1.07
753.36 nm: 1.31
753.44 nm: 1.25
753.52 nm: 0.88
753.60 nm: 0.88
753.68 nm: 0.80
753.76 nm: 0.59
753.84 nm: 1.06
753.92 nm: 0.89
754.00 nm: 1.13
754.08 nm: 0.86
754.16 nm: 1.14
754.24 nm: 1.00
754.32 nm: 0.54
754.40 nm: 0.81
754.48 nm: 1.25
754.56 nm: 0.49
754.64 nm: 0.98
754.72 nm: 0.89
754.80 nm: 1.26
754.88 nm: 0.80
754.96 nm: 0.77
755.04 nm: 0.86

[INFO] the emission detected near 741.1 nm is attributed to Halpha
